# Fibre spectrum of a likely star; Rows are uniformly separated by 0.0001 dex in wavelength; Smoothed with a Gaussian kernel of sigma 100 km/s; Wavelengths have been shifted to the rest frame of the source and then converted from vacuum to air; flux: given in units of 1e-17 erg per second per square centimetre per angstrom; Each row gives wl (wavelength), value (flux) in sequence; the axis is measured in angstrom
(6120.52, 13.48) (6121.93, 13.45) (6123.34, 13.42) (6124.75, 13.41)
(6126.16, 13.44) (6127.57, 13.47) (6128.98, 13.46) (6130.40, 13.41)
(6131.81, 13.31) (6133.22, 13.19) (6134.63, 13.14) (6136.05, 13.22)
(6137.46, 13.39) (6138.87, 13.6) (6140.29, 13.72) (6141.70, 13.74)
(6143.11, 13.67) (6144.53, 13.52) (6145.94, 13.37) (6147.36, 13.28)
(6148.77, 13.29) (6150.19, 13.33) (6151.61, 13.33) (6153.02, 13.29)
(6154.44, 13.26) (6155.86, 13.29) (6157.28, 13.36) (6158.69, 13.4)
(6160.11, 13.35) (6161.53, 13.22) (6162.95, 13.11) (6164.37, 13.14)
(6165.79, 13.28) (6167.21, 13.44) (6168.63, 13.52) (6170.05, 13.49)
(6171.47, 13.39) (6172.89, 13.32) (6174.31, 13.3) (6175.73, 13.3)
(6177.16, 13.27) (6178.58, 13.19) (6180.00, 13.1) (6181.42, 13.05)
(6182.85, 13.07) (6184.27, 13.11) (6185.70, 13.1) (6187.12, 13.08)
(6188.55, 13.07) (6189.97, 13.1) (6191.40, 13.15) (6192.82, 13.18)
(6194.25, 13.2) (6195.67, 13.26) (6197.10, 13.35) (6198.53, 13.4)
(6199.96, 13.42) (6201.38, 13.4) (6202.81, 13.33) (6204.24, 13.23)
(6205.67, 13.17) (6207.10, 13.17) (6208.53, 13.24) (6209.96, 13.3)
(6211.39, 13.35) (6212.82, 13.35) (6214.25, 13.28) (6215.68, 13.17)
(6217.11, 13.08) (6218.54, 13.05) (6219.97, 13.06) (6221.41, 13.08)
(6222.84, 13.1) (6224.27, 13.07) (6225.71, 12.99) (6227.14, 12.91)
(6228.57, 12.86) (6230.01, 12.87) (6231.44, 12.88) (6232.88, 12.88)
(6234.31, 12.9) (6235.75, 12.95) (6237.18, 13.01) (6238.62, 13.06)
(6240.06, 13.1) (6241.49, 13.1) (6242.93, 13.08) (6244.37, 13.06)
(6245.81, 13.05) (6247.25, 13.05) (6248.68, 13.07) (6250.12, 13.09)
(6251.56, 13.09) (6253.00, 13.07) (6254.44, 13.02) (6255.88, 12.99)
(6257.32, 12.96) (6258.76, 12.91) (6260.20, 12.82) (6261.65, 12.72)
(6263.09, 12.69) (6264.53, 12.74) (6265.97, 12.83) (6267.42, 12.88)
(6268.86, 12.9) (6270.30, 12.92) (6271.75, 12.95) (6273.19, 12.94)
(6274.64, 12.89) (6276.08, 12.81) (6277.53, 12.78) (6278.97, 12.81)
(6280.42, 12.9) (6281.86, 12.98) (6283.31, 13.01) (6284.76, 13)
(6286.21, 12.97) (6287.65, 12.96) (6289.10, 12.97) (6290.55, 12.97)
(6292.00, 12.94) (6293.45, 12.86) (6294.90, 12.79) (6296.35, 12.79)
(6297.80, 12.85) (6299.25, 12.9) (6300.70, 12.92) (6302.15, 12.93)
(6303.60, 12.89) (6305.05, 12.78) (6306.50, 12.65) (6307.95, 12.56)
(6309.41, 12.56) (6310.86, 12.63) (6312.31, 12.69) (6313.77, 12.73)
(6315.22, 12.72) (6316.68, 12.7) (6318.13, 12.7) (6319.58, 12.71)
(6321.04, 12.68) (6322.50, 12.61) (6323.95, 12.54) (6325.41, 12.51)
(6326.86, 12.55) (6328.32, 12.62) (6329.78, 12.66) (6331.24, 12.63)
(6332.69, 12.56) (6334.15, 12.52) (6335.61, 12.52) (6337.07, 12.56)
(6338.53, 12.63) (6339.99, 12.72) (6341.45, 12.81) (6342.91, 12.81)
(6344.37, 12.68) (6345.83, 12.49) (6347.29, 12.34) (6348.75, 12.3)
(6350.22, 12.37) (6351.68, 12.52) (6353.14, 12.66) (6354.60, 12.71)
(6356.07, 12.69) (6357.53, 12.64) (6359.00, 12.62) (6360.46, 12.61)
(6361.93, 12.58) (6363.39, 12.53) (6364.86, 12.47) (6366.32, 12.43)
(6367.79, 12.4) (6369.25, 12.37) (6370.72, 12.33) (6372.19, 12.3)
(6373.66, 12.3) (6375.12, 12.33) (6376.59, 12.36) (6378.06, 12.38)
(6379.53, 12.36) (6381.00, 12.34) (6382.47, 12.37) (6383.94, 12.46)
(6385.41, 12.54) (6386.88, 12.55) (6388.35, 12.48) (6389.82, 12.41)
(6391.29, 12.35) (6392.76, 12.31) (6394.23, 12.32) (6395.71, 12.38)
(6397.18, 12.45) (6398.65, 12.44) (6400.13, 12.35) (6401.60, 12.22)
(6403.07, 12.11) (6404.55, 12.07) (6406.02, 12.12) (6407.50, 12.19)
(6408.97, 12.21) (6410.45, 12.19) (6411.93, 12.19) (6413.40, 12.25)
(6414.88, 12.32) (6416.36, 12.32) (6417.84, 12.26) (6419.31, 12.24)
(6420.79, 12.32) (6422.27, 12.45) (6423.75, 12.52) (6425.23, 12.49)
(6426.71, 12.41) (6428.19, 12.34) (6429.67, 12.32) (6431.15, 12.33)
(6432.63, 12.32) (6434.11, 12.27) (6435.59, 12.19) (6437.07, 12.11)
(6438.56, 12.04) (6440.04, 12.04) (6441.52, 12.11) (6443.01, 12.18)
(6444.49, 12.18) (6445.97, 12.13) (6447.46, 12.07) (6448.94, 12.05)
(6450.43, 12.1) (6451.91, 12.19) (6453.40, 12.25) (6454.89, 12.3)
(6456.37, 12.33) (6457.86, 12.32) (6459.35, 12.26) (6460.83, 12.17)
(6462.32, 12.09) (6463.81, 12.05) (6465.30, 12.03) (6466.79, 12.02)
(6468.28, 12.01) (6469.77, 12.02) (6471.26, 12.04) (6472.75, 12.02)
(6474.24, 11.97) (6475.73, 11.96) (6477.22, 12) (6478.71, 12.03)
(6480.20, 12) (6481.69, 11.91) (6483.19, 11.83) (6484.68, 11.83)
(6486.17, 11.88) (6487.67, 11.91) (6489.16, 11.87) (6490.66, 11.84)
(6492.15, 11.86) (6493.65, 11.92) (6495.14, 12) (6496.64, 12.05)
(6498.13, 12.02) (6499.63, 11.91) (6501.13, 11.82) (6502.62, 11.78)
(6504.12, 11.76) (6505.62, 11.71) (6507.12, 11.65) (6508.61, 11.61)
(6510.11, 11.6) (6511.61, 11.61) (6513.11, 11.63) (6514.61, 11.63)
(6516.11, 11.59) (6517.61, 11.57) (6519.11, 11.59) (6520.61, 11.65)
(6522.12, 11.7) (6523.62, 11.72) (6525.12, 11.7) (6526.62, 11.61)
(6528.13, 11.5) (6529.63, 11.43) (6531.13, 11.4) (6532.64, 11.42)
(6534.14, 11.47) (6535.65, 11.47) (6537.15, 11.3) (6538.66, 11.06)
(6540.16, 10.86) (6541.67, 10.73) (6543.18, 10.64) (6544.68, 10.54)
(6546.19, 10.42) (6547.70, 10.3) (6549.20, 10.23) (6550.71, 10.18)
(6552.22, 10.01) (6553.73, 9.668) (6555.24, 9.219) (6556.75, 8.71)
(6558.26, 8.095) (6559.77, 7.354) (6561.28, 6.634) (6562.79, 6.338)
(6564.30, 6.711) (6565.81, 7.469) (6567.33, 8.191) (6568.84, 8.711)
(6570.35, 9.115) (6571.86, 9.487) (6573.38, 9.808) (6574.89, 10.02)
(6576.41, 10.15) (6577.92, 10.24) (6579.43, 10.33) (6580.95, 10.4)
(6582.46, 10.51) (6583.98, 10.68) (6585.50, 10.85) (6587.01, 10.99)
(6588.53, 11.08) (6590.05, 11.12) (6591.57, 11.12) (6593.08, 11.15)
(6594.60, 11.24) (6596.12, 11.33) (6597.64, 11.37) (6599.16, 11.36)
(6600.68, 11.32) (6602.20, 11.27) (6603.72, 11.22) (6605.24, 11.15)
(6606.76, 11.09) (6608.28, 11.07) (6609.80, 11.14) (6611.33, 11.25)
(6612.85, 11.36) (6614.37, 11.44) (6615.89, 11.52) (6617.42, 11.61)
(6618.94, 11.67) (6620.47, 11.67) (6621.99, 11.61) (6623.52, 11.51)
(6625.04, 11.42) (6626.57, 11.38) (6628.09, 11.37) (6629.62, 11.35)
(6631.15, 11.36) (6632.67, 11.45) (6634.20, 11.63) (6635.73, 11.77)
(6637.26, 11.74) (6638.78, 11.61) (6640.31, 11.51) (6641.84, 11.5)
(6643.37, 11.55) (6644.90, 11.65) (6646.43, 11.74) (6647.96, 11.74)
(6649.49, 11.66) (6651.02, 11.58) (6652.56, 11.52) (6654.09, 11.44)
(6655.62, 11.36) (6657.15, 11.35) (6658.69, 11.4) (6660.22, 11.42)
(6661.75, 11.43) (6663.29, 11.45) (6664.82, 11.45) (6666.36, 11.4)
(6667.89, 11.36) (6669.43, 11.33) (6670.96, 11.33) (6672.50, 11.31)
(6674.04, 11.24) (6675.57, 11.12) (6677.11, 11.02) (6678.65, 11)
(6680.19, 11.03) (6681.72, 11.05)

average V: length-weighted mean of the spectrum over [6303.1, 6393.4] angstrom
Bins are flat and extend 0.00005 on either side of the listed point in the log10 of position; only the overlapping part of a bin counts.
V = 12.5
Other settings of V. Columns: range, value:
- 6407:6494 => 12.1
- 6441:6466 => 12.2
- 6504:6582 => 10.3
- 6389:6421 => 12.3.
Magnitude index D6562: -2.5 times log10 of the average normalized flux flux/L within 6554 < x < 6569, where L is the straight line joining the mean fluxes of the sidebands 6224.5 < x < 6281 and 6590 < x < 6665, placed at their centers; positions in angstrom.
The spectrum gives 0.44 mag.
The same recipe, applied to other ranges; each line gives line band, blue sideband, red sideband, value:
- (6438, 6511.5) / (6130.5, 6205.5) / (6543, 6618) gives -0.10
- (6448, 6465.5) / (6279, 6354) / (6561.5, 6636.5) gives -0.04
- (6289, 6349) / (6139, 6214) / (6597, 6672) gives 0.00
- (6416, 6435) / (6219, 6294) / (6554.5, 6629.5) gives -0.07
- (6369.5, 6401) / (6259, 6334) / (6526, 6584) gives -0.05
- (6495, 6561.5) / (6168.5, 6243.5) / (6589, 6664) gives 0.08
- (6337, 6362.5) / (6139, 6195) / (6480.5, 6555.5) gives -0.03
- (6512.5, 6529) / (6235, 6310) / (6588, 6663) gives 0.02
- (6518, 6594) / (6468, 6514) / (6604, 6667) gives 0.15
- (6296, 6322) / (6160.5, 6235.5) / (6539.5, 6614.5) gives -0.04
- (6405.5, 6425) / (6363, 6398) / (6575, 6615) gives -0.01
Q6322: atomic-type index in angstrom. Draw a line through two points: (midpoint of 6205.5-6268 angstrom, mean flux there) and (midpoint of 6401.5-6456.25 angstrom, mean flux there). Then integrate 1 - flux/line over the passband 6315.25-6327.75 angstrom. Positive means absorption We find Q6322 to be 0.0 angstrom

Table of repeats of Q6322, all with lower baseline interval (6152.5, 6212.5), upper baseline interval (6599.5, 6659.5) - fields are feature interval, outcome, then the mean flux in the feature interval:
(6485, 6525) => 0.7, 11.8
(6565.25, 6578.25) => 2.7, 9.23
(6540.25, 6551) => 1.2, 10.5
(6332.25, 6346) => 0.0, 12.6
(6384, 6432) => 0.1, 12.3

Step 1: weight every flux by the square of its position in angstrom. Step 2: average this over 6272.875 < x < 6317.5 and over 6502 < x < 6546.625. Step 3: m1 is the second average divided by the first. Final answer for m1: 1.0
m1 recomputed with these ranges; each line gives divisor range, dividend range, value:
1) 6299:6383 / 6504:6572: 0.88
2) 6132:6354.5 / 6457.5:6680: 0.95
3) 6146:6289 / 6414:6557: 0.97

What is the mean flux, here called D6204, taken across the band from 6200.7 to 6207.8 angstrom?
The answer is 13.2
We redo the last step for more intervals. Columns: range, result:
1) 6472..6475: 12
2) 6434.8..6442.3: 12.1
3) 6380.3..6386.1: 12.4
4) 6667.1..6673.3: 11.3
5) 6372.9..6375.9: 12.3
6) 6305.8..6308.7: 12.6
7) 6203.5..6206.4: 13.2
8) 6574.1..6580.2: 10.2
